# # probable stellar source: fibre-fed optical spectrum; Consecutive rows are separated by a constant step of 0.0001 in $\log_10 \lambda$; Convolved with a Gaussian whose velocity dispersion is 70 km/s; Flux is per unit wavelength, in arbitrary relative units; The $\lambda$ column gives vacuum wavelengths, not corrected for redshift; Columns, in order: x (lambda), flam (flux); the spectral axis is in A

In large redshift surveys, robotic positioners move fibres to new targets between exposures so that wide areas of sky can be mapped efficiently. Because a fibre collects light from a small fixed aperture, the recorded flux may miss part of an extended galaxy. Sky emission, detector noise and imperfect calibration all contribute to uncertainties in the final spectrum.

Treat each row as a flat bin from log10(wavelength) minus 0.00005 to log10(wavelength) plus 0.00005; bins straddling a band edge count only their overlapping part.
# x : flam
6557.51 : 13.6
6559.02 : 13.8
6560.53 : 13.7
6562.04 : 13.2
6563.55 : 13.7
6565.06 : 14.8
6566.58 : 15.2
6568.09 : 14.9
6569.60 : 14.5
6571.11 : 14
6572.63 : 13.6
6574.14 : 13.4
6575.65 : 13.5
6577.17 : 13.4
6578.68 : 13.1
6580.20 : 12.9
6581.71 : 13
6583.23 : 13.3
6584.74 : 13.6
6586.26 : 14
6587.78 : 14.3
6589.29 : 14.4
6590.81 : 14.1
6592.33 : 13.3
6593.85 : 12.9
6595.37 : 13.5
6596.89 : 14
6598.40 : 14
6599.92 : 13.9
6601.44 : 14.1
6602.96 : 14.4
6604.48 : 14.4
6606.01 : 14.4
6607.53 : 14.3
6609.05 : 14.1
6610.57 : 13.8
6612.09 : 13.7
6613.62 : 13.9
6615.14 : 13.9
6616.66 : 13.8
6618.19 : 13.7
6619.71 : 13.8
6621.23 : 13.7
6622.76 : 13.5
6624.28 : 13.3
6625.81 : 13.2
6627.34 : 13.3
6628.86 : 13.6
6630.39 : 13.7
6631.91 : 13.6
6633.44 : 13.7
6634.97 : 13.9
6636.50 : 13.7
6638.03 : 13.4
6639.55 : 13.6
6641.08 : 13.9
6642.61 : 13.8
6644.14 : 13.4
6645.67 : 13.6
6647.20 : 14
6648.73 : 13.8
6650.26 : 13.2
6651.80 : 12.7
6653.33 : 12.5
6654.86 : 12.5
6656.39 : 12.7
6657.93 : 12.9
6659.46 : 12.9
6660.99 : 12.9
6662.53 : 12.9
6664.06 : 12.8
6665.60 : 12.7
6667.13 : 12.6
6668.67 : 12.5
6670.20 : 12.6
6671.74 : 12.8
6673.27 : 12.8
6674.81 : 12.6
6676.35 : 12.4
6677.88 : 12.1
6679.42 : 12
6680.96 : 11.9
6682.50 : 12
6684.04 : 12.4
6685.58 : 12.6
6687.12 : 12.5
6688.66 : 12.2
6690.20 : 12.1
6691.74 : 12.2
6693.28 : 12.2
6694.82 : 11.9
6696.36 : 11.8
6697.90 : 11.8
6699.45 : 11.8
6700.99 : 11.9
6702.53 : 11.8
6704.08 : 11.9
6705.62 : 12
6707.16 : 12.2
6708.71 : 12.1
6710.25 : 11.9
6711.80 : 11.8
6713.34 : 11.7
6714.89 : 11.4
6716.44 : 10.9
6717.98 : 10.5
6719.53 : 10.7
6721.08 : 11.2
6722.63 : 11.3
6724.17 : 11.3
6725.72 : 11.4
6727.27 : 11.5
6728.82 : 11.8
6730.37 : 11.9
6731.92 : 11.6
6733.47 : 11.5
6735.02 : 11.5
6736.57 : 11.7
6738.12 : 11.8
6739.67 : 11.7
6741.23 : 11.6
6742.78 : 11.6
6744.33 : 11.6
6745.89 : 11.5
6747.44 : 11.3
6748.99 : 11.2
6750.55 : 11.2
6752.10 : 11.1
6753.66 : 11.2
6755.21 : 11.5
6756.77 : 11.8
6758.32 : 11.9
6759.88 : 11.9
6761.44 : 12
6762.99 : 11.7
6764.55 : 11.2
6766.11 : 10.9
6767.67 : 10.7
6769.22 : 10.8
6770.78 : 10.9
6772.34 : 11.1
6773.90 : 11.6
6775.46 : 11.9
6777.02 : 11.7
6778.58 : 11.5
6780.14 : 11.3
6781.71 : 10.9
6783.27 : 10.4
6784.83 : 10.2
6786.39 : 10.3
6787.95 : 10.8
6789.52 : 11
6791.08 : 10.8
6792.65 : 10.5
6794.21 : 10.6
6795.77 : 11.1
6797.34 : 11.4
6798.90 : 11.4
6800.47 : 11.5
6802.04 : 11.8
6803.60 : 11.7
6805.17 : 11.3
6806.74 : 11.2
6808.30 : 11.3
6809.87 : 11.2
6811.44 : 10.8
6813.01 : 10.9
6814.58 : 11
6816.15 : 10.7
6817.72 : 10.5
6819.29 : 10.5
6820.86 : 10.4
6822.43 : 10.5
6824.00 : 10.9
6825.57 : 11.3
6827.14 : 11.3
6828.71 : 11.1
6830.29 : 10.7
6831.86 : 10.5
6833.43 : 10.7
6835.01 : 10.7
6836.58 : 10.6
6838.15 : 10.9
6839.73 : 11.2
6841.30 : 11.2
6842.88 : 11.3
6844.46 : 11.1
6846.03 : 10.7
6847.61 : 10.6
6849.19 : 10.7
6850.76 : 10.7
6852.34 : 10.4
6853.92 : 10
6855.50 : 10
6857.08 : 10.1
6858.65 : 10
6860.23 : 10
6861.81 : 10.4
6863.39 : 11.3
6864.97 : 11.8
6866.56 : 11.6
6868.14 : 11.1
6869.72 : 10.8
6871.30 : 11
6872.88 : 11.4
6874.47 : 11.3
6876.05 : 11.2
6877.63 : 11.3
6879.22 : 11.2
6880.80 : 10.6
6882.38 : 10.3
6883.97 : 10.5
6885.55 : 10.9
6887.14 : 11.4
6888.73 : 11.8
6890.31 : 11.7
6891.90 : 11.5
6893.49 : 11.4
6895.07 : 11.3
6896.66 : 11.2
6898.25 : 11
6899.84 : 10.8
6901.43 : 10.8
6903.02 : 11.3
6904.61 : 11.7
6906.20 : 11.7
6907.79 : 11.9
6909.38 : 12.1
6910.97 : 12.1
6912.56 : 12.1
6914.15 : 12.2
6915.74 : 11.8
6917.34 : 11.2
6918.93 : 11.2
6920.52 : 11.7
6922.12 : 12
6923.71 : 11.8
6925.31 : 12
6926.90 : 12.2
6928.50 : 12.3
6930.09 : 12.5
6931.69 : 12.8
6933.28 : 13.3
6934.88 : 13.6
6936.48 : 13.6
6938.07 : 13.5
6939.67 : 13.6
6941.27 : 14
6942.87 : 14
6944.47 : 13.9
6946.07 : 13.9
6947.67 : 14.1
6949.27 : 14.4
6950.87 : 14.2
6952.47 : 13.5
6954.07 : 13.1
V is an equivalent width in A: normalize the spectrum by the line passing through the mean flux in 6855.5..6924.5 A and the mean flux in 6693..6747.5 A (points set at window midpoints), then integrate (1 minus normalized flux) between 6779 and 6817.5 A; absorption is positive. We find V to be 1.5 A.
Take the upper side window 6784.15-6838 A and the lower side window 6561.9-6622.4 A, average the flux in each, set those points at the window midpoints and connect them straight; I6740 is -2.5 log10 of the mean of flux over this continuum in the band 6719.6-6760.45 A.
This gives 0.03 mag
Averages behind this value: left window 13.9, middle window 11.5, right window 10.9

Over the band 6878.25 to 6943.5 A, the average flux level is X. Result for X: 11.9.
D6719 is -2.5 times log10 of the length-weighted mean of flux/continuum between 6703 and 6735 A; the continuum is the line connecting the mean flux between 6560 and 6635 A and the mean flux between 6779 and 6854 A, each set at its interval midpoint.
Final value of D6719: 0.060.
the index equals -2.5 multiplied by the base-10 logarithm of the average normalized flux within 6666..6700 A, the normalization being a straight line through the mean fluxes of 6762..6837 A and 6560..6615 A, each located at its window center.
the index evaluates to 0.03 mag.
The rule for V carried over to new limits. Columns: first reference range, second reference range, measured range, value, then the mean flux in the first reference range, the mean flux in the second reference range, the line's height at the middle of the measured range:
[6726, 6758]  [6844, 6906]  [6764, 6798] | 1.2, 11.5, 11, 11.4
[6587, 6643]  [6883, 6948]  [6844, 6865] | 3.3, 13.8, 12.1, 12.5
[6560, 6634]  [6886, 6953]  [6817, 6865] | 7.6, 13.8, 12.3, 12.7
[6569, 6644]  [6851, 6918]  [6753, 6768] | 1.0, 13.7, 11.1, 12.3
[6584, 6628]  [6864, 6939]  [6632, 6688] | 2.1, 13.8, 11.7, 13.4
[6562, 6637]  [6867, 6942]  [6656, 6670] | 0.6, 13.8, 11.8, 13.4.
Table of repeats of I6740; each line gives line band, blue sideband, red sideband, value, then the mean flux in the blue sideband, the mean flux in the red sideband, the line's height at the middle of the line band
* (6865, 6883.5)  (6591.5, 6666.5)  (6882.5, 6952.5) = 0.13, 13.5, 12.3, 12.4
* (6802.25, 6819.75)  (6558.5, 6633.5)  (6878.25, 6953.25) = 0.15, 13.8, 12.2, 12.7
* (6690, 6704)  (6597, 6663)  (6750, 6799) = 0.05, 13.6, 11.2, 12.5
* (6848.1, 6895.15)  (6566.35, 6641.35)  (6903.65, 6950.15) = 0.18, 13.8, 12.7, 12.9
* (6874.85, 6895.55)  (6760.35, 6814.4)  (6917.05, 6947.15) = 0.10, 11.1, 12.8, 12.3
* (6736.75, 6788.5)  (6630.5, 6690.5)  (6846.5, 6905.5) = 0.06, 12.9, 10.9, 12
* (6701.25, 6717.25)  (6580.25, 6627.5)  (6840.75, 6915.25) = 0.09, 13.8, 11.1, 12.8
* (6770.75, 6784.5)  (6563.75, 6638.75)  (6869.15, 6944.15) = 0.13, 13.8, 11.8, 12.7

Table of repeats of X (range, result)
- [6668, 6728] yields 11.9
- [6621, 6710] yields 12.8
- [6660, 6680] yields 12.6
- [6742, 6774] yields 11.4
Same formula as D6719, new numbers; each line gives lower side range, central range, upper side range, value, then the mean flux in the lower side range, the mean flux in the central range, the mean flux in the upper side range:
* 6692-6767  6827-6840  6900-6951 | 0.12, 11.6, 10.8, 12.6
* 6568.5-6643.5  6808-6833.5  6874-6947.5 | 0.16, 13.7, 10.8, 12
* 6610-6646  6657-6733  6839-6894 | 0.07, 13.6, 12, 10.9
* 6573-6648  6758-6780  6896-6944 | 0.14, 13.7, 11.4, 12.2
